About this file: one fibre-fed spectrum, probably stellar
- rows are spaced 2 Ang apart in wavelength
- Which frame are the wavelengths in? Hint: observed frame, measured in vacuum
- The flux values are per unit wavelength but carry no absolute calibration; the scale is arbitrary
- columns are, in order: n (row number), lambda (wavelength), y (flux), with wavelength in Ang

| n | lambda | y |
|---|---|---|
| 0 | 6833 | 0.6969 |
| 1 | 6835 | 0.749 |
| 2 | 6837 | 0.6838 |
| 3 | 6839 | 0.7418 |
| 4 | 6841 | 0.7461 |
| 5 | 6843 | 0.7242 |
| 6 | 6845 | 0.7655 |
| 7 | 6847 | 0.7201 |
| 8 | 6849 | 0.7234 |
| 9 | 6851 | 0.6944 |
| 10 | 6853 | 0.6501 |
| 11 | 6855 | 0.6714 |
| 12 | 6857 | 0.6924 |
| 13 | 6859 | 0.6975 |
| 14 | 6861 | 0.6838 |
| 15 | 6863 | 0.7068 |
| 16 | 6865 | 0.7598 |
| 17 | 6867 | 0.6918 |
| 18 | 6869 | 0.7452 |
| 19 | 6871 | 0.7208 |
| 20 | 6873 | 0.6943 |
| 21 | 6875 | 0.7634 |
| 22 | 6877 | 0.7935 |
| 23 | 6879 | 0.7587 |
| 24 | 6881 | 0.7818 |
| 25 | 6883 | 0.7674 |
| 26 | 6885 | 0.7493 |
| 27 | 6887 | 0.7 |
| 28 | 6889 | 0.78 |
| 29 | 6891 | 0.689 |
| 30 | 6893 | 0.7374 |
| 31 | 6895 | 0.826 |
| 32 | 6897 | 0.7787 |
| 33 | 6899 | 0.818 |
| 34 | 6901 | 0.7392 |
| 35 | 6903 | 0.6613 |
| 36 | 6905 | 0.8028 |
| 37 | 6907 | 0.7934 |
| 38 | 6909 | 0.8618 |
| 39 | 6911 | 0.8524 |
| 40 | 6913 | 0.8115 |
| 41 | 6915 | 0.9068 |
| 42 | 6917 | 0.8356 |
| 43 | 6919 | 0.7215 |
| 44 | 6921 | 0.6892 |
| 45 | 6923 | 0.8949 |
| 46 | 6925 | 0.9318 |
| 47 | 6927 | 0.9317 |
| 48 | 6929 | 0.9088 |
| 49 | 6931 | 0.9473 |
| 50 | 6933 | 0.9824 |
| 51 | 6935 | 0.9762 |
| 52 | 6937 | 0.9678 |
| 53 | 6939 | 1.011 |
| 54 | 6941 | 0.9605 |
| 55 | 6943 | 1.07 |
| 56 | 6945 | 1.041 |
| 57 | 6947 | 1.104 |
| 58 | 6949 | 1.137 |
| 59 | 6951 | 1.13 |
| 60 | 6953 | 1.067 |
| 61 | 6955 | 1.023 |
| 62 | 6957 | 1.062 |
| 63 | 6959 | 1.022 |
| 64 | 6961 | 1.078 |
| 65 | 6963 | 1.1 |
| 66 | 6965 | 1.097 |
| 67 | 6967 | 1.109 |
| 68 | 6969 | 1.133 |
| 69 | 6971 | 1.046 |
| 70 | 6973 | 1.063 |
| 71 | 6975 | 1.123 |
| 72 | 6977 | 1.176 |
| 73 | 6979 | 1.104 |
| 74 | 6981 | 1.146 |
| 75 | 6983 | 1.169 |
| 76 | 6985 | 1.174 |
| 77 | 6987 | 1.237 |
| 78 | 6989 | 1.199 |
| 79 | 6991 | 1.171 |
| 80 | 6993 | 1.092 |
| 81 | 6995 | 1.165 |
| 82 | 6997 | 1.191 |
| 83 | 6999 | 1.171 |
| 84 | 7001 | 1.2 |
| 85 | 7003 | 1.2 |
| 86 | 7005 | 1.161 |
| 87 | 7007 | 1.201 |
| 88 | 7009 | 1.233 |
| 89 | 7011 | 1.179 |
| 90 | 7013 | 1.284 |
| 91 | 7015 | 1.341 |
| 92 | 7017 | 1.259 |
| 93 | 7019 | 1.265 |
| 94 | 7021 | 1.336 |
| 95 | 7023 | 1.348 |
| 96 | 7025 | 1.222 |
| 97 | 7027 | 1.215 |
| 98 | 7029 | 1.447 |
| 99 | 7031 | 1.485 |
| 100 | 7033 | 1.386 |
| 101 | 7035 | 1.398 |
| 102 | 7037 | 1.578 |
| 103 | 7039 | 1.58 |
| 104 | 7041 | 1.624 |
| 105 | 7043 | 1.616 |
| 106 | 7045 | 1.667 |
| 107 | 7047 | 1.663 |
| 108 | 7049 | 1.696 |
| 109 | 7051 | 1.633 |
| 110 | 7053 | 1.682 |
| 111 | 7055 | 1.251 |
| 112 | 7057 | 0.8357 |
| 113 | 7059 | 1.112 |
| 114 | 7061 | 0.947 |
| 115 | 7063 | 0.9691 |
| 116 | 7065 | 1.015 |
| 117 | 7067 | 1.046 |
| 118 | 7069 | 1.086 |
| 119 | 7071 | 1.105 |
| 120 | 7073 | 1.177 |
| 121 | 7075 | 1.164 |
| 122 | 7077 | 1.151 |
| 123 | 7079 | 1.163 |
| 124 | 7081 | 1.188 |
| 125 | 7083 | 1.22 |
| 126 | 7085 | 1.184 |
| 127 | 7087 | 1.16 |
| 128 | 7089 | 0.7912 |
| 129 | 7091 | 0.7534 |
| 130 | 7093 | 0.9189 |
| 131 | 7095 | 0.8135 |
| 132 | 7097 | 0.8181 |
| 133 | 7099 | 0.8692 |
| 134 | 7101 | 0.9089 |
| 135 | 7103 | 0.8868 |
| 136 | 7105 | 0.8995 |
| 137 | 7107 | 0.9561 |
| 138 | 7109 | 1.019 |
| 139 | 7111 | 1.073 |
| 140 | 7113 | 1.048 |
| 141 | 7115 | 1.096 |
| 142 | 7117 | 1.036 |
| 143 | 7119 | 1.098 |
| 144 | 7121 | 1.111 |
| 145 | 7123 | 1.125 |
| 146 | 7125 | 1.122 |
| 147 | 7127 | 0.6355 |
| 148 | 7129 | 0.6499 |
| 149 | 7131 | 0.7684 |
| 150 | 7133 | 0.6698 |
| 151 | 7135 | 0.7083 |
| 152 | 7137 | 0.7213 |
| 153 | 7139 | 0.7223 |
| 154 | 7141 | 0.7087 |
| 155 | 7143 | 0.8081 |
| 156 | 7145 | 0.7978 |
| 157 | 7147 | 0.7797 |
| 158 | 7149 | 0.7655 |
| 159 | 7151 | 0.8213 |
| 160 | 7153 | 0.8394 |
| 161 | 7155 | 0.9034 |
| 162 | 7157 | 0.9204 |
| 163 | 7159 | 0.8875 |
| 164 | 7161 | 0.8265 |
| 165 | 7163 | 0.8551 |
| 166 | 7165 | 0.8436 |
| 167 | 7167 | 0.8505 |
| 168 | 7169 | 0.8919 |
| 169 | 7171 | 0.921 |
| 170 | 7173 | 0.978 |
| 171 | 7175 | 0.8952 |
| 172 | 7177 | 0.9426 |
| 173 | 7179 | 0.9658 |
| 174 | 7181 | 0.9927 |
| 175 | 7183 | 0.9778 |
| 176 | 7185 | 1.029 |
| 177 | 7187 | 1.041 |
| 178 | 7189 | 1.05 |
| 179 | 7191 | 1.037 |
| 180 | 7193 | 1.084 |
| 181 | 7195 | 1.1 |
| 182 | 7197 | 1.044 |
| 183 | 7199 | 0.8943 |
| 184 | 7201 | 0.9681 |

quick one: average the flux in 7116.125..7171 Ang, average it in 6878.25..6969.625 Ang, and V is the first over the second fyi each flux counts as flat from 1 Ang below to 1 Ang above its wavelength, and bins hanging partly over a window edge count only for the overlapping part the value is 0.9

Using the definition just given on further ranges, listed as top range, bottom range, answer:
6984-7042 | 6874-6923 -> 1.65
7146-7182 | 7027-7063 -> 0.62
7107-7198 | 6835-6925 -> 1.22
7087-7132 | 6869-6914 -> 1.22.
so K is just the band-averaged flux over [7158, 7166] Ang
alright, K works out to 0.853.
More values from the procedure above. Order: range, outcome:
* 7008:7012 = 1.21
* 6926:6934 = 0.943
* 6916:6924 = 0.785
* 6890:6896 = 0.751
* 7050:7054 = 1.66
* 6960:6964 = 1.09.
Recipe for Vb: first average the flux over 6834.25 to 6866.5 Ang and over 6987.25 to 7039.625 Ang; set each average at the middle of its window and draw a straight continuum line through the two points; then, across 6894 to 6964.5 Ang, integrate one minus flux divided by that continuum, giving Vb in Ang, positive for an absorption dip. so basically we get 4.4 Ang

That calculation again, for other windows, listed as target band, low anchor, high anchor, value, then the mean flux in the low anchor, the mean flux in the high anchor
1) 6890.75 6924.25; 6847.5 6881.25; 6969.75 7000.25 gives 3.0 Ang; 0.718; 1.15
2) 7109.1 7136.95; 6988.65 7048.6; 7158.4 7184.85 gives 3.2 Ang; 1.33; 0.914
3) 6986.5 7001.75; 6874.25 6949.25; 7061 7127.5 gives -4.1 Ang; 0.852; 1.02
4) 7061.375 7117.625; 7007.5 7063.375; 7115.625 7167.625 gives 4.3 Ang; 1.37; 0.847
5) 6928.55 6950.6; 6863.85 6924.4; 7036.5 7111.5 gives -3.7 Ang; 0.772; 1.16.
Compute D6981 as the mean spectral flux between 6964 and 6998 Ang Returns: 1.14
